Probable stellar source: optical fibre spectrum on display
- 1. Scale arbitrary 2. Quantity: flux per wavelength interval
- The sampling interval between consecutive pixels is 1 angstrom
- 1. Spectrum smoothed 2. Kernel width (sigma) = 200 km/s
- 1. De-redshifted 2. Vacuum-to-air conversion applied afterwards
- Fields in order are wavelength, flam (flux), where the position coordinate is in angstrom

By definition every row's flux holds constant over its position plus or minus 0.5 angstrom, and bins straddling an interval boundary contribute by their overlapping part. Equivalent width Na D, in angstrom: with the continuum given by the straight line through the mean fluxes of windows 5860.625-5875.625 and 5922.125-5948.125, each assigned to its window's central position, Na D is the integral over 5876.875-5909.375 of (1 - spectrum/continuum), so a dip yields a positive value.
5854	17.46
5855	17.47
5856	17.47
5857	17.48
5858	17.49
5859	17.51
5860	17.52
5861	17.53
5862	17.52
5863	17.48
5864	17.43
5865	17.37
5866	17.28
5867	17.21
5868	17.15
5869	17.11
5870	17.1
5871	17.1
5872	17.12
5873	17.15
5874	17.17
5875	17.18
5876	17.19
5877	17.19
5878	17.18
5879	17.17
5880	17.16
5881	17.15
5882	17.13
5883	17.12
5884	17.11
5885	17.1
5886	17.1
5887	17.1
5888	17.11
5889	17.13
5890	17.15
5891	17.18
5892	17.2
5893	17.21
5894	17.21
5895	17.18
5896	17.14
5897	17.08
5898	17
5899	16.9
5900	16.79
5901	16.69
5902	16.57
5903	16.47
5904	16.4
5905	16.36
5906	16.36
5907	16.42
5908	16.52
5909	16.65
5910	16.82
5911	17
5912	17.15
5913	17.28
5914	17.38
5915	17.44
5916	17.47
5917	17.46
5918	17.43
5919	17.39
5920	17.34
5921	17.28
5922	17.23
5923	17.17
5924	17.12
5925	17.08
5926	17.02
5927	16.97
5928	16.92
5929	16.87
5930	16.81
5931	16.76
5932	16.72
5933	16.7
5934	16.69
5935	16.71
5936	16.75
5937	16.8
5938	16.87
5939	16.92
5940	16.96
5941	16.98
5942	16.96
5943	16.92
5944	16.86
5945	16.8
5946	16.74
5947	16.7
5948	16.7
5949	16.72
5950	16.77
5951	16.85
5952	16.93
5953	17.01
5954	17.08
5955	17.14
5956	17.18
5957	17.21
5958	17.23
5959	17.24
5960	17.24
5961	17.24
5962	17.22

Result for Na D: 0.3 angstrom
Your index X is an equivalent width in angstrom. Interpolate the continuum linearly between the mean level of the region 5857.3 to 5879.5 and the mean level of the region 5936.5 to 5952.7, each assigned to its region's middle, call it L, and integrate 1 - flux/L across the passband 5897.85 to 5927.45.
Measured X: 0.1 angstrom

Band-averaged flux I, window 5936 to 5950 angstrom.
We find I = 16.8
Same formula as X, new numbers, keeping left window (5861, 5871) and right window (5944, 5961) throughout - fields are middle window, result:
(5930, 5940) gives 0.2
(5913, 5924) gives -0.2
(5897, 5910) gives 0.4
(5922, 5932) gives 0.1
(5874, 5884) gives 0.1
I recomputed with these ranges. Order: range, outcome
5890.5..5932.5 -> 17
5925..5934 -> 16.9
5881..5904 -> 17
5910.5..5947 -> 17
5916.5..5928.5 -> 17.2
